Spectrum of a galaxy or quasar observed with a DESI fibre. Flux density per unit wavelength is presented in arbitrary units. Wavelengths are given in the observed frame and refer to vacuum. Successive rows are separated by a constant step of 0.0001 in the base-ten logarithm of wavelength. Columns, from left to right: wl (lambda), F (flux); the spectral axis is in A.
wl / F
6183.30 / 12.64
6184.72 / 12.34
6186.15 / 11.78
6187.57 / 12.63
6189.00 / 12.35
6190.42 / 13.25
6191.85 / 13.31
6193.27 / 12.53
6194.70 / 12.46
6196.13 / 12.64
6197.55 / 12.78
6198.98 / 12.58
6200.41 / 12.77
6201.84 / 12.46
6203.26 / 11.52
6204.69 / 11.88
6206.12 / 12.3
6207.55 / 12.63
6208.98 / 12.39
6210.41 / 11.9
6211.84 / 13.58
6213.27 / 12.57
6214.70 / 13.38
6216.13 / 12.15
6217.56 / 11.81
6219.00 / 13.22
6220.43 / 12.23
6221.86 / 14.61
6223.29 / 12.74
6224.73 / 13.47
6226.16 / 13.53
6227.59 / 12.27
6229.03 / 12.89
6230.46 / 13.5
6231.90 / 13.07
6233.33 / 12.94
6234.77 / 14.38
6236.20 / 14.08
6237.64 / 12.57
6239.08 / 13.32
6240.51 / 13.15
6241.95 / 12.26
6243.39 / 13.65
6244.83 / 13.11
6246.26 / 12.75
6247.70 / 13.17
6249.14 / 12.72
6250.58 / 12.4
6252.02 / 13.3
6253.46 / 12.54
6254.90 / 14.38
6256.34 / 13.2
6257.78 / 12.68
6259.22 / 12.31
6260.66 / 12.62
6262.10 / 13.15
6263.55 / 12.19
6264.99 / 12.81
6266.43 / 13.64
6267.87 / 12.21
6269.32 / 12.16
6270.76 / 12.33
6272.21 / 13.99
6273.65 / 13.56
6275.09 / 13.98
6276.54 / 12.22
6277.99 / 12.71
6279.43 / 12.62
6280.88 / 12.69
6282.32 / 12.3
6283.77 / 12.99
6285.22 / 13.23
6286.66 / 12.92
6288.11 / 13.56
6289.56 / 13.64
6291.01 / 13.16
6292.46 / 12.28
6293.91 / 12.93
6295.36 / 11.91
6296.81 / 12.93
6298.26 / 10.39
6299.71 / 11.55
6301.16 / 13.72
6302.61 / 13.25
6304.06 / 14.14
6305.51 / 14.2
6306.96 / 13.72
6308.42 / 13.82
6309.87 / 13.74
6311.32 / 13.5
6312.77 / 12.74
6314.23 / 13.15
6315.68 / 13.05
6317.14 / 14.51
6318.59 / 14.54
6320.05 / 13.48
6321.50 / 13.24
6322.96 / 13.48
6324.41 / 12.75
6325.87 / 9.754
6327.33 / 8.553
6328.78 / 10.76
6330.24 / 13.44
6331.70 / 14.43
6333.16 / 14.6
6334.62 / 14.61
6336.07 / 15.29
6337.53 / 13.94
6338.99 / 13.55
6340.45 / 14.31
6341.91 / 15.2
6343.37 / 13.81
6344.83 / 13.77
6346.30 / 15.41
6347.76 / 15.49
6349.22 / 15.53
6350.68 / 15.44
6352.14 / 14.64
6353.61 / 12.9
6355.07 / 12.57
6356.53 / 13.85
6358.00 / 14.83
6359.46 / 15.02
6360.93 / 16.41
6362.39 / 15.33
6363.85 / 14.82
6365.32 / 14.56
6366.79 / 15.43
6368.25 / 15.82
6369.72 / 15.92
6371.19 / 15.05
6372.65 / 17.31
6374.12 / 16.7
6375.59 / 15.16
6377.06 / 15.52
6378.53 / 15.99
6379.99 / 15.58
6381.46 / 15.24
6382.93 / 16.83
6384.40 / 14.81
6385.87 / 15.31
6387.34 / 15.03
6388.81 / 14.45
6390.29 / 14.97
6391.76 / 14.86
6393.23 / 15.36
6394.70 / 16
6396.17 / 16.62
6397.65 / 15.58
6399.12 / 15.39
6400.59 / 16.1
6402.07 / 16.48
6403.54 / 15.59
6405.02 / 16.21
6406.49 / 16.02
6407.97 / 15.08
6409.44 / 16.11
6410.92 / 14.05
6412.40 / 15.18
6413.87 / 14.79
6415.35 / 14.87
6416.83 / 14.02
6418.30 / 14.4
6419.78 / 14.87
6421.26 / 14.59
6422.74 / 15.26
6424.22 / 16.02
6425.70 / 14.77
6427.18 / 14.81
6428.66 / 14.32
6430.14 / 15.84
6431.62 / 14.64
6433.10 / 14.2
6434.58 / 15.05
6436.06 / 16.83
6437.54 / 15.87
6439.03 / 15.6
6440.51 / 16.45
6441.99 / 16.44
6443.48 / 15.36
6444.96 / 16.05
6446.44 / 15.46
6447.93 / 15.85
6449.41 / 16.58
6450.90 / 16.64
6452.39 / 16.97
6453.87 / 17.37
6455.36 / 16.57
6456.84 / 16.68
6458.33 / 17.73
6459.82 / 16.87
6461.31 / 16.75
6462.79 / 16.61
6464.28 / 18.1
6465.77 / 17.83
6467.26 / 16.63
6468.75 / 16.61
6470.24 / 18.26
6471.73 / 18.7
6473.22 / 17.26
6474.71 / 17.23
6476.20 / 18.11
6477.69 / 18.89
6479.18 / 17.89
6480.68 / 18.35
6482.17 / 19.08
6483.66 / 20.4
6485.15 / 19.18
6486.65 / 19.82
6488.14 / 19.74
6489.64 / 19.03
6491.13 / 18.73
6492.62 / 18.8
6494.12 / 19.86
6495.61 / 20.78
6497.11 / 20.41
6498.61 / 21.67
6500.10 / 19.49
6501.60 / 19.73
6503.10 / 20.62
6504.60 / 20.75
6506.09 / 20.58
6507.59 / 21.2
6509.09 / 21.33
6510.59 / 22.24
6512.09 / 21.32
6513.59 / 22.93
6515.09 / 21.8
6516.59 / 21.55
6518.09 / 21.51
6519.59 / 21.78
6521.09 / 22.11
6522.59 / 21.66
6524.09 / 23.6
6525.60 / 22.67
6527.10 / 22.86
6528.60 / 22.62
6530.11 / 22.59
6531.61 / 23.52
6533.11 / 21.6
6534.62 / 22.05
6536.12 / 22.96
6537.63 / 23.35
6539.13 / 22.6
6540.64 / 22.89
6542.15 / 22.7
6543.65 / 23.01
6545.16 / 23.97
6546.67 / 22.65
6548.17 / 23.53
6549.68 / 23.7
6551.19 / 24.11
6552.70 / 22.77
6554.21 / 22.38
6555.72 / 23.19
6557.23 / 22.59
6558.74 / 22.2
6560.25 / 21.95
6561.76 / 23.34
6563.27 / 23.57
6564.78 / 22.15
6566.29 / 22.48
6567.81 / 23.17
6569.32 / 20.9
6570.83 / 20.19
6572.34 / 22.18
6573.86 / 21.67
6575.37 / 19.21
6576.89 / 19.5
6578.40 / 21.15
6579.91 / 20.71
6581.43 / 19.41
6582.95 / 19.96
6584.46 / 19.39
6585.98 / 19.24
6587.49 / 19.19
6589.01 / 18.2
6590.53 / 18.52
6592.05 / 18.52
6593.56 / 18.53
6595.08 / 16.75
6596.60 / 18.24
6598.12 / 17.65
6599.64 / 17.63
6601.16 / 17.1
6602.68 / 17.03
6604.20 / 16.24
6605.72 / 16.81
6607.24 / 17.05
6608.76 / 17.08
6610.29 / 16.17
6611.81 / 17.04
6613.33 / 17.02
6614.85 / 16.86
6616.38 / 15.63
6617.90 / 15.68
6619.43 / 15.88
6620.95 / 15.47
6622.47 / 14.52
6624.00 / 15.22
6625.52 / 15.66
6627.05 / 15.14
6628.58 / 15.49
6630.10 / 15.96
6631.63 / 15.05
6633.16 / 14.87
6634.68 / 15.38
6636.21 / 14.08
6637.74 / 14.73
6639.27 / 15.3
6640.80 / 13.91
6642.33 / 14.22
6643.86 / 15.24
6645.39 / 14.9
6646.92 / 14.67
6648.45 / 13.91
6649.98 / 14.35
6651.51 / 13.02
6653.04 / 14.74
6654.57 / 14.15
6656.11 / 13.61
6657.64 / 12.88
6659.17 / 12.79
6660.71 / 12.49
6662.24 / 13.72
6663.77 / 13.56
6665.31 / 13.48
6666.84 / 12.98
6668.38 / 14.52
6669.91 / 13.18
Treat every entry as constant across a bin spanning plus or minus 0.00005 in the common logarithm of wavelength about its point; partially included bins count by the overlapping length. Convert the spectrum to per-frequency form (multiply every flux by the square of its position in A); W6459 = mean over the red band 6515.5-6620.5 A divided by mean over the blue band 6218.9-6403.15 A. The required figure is 1.61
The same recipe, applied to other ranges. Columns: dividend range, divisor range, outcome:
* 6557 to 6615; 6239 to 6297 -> 1.66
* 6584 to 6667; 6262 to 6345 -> 1.32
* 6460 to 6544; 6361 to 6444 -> 1.37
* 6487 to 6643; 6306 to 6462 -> 1.39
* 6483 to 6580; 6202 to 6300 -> 1.85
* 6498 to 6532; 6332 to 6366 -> 1.57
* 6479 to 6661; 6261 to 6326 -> 1.60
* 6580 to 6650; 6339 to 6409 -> 1.16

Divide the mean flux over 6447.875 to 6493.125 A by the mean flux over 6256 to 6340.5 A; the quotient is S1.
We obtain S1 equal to 1.37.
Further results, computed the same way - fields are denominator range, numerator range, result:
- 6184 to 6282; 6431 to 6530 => 1.47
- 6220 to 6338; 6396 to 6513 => 1.32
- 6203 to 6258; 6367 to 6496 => 1.27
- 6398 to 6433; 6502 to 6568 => 1.48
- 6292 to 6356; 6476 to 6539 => 1.56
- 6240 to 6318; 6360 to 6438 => 1.18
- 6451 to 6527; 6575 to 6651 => 0.86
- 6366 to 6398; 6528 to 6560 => 1.47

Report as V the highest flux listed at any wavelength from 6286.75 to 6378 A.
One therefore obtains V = 17.31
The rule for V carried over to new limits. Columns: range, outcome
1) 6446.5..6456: 17.37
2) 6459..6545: 23.6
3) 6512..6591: 24.11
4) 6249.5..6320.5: 14.54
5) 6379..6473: 18.7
